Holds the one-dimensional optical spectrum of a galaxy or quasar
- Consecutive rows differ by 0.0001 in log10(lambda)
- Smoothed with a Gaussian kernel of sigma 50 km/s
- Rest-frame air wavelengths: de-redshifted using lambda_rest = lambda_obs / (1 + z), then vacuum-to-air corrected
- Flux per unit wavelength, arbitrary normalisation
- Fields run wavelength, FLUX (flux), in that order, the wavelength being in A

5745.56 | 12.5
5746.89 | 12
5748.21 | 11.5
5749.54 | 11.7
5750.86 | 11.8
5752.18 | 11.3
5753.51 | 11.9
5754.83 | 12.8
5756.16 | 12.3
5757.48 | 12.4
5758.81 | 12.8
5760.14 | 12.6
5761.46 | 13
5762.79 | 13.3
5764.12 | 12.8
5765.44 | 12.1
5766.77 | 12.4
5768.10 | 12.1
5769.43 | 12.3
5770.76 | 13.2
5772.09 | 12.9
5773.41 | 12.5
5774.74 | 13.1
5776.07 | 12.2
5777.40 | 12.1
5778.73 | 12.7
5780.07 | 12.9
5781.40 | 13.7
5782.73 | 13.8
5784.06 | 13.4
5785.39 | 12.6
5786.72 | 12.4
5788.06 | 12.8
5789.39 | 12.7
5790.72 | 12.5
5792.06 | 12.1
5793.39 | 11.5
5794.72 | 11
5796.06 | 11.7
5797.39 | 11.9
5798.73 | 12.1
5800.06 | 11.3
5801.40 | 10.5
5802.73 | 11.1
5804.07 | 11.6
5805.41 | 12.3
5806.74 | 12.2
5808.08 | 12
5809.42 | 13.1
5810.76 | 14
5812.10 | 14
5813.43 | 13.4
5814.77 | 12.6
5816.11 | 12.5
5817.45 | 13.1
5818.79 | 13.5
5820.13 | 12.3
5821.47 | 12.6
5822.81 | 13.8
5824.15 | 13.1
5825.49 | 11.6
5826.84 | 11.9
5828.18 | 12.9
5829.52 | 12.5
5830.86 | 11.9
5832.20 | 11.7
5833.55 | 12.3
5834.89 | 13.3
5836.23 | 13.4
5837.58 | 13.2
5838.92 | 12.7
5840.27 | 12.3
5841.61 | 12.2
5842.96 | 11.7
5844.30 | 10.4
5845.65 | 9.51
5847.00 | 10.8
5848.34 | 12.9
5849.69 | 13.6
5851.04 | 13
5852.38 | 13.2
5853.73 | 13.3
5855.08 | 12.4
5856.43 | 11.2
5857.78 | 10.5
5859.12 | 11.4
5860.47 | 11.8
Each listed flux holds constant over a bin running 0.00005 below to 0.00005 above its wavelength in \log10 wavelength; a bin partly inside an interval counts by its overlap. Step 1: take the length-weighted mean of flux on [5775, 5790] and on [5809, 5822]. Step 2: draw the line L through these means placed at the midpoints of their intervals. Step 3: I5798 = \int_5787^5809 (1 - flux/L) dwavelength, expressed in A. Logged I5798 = 1.9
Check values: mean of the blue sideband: 12.8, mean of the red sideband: 13.1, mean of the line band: 11.9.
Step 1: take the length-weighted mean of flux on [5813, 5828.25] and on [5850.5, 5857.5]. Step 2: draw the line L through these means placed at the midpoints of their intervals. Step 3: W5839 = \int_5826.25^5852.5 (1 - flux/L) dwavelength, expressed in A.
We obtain 0.74 A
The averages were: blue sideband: 12.8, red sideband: 12.5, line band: 12.3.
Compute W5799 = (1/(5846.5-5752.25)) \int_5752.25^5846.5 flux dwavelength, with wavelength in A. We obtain 12.4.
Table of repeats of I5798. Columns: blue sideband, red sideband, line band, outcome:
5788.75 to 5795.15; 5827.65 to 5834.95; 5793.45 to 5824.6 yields -0.62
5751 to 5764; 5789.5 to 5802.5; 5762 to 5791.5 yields -1.68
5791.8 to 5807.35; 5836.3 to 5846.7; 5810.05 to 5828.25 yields -1.98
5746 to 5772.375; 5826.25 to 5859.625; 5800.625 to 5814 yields -0.17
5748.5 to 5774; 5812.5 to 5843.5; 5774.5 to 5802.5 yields 0.47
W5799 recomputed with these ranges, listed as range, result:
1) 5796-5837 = 12.5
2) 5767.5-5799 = 12.5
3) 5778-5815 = 12.4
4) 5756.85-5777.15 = 12.6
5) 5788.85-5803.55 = 11.7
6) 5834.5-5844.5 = 12.5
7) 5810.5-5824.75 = 13.2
